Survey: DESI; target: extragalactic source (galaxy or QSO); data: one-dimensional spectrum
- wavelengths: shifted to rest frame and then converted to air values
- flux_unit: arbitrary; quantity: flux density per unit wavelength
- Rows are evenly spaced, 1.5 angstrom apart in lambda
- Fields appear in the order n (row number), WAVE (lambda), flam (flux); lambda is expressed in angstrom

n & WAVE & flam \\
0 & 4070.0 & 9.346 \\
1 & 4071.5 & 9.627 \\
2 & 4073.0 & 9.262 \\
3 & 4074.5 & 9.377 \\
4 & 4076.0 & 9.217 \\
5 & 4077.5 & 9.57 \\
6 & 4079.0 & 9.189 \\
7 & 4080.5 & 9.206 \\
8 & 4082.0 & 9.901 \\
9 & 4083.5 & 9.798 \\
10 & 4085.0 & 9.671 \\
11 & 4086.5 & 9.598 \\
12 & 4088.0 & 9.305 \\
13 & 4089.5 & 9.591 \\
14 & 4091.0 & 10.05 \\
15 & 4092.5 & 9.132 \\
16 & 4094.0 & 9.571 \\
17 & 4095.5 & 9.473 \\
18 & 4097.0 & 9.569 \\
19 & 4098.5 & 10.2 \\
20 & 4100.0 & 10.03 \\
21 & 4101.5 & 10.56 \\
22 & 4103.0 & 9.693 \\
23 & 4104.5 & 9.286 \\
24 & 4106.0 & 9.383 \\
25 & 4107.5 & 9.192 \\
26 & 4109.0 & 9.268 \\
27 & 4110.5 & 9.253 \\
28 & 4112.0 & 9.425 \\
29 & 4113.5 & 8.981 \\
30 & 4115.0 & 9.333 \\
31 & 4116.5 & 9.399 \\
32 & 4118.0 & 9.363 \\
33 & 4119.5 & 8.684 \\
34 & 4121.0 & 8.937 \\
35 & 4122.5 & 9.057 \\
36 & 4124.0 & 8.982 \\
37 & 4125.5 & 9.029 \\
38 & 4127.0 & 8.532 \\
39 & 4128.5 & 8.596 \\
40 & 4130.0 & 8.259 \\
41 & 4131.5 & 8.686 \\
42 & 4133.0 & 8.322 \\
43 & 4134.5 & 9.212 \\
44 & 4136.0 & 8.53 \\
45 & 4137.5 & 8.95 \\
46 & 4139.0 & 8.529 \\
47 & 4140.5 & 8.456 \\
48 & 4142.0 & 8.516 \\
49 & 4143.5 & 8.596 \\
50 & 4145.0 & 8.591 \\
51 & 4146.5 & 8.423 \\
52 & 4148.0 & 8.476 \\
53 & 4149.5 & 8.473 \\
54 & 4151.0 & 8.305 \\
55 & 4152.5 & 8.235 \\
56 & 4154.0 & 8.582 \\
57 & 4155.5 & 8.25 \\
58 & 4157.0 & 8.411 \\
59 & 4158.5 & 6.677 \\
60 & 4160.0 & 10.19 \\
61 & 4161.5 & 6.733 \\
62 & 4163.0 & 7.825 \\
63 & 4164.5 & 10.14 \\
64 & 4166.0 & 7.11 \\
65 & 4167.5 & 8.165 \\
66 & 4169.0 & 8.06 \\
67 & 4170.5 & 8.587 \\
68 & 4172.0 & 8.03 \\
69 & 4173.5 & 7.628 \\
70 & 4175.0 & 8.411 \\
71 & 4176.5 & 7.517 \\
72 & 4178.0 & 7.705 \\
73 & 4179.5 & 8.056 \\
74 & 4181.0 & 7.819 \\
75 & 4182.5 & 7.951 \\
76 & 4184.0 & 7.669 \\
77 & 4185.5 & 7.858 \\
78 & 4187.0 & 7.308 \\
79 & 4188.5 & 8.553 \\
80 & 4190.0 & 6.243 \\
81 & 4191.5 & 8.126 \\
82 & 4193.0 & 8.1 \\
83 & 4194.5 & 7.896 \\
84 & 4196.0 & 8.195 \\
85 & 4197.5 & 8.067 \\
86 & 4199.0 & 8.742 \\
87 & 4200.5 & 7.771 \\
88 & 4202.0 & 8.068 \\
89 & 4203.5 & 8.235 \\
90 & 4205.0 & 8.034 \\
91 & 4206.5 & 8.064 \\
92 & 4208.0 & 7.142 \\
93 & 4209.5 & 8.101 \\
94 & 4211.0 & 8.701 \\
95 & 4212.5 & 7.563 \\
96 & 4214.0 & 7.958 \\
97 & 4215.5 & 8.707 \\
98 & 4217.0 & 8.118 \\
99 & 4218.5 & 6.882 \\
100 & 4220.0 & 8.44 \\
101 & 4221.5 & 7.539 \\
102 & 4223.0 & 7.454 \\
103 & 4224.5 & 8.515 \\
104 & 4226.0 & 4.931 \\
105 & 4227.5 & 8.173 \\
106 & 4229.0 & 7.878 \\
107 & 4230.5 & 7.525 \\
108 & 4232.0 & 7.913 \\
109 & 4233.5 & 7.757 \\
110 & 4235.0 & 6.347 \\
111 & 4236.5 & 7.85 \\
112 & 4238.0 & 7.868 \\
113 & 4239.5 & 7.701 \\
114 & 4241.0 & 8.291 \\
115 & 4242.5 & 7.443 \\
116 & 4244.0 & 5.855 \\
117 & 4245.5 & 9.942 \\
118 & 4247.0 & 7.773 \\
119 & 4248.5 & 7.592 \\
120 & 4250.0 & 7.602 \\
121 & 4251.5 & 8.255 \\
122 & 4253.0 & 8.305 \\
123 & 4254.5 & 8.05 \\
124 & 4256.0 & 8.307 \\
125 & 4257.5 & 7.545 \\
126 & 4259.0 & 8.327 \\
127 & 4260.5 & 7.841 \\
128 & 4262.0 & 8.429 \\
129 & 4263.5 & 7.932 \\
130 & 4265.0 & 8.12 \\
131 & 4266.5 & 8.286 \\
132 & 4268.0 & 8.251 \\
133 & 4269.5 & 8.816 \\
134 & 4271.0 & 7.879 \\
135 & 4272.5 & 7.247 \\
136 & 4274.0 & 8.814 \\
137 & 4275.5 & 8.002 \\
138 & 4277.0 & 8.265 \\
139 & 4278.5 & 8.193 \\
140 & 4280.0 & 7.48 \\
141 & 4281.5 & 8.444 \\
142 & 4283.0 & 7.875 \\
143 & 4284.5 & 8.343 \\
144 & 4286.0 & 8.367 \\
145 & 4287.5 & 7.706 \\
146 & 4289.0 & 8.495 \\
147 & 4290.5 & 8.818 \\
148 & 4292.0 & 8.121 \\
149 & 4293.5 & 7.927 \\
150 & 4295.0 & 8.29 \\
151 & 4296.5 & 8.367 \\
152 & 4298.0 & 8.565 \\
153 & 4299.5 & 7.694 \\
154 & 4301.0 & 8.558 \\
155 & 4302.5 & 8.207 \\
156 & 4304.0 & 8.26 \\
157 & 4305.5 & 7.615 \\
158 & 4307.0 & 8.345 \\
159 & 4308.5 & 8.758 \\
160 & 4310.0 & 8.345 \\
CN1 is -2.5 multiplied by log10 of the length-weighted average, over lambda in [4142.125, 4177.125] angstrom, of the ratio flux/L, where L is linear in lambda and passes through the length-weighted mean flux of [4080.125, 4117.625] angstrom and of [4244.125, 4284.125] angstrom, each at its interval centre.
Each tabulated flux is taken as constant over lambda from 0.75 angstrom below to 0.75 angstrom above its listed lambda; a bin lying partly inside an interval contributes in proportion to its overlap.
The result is 0.098 mag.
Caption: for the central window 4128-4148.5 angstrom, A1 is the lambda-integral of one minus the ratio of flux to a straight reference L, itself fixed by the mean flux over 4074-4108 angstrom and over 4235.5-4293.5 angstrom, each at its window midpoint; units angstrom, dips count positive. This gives 1.3 angstrom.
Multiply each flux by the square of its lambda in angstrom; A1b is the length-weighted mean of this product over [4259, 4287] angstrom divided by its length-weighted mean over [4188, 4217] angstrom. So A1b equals 1.1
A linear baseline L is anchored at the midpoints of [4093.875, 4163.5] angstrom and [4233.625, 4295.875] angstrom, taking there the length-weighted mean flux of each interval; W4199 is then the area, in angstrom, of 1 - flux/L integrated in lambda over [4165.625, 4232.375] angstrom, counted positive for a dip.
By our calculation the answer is 4.5 angstrom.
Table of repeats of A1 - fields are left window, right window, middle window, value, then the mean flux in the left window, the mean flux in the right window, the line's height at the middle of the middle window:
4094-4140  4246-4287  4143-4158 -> 0.9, 9.16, 8.1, 8.92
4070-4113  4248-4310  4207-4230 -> 2.3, 9.54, 8.16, 8.6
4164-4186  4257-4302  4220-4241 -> 1.4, 8.03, 8.17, 8.1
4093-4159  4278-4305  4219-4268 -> 3.5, 8.92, 8.2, 8.41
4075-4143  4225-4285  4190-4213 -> 1.0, 9.23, 7.89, 8.38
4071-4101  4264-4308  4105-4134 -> 1.1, 9.57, 8.19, 9.34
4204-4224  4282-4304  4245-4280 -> -0.1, 7.91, 8.24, 8.11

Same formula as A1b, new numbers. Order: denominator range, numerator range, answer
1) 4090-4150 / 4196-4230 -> 0.91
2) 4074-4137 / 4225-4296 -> 0.92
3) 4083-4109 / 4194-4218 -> 0.88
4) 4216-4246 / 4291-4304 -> 1.12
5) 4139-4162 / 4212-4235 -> 0.95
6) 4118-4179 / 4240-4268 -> 1.00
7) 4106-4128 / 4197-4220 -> 0.92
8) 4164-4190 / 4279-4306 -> 1.09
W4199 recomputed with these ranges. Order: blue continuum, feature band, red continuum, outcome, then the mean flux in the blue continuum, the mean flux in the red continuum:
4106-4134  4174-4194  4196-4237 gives 1.0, 8.97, 7.8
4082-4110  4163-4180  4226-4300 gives 1.5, 9.64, 7.99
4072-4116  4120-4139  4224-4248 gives 0.6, 9.52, 7.6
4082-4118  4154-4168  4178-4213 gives 0.5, 9.56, 7.92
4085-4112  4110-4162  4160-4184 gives 0.8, 9.59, 8.04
